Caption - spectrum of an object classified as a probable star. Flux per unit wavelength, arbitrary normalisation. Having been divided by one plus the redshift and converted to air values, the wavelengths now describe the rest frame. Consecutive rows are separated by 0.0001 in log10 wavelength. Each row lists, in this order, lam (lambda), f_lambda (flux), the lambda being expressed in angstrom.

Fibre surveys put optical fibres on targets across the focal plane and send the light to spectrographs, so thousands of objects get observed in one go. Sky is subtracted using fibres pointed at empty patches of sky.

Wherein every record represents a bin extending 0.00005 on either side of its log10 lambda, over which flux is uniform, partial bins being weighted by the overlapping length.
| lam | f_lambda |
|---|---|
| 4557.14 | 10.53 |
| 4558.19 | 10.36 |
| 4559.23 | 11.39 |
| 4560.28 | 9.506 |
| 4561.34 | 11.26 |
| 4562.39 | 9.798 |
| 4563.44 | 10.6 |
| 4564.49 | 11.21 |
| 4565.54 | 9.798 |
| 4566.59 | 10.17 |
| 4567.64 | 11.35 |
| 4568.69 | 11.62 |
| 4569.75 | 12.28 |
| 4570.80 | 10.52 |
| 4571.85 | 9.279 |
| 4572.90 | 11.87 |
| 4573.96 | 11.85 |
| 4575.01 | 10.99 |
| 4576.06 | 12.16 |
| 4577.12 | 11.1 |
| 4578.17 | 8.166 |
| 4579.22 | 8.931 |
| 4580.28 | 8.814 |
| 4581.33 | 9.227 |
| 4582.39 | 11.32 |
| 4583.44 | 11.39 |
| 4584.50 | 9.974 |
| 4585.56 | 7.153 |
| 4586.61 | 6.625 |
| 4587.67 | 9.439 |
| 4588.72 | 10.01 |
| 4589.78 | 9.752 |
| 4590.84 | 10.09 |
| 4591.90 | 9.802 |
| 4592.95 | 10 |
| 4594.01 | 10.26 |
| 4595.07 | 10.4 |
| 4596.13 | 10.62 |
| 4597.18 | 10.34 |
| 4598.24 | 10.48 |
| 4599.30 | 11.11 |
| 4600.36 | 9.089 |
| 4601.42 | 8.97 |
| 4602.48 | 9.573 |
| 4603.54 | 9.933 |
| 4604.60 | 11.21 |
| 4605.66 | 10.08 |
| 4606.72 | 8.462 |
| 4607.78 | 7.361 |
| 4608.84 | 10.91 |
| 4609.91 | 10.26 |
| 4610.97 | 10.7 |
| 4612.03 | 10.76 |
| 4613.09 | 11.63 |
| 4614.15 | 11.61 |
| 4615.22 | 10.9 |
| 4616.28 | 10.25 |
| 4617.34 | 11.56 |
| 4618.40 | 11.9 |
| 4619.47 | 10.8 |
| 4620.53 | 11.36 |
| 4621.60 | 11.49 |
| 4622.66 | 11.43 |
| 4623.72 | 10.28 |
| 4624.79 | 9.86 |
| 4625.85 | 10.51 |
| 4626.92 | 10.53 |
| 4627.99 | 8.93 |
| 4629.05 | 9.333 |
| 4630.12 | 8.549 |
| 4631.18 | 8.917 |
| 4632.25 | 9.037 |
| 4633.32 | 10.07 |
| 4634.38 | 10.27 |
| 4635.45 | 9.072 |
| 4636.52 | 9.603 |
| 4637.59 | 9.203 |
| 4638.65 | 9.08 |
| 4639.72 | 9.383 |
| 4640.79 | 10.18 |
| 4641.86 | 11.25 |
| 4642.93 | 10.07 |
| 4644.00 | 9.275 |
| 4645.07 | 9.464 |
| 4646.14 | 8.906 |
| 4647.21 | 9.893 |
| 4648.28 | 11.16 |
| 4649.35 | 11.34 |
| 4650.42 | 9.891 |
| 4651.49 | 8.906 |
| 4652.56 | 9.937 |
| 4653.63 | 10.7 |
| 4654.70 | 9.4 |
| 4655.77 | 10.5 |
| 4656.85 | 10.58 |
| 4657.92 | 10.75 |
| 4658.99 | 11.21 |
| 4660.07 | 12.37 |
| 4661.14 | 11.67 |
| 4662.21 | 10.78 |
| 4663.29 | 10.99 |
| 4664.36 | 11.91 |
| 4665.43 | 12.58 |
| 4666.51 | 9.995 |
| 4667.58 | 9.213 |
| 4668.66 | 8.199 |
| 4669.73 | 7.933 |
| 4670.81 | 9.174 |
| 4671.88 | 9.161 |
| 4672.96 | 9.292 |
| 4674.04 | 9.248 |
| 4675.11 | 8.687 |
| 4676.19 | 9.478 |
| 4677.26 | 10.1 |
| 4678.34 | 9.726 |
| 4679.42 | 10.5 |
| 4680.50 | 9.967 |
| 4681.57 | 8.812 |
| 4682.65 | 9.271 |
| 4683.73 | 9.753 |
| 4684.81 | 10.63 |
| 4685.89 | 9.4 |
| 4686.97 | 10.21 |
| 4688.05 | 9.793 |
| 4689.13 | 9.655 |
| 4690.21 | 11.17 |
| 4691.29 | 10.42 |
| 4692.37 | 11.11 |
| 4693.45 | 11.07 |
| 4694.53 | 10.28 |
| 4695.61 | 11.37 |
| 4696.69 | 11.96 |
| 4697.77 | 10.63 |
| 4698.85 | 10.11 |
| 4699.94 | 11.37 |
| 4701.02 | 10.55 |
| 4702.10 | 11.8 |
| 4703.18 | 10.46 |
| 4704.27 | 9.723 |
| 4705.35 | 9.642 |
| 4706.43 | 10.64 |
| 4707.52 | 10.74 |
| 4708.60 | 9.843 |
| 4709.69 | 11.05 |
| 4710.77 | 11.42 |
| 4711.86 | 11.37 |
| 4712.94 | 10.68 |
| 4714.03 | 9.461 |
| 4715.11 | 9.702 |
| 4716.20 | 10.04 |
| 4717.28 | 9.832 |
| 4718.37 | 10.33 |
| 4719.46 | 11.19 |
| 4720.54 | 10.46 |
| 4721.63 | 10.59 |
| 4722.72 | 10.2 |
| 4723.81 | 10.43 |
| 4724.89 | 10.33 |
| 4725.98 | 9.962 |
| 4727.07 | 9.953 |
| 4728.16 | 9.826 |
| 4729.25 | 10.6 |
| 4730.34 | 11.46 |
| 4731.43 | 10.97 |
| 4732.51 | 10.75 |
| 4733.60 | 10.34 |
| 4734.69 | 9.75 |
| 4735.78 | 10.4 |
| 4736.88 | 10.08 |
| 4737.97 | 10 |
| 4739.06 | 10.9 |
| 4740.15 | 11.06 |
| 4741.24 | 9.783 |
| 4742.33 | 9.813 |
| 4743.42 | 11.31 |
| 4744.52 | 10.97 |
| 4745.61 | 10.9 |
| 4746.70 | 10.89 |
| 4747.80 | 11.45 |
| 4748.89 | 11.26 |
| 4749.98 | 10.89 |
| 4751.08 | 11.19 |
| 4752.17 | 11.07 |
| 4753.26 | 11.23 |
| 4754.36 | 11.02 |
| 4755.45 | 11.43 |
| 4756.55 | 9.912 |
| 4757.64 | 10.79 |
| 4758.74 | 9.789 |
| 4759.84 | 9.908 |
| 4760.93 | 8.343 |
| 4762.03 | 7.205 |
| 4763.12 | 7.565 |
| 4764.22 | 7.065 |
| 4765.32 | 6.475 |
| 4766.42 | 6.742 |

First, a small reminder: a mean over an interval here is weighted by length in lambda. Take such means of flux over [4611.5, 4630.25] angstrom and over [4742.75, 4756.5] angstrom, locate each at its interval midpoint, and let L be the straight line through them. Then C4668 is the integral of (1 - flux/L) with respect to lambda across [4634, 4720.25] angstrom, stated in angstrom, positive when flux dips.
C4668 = 5.2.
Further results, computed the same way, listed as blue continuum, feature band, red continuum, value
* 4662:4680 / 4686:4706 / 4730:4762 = -1.1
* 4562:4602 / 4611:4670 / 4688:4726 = 0.3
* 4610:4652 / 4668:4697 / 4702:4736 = 1.3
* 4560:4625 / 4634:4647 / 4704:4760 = 0.9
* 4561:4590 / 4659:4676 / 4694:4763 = 0.5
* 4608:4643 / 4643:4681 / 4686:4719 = 1.1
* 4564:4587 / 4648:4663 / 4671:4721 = -0.6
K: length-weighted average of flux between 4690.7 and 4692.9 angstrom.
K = 10.8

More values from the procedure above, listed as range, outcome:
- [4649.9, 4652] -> 9.4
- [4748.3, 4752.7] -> 11.1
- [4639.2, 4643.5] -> 10.2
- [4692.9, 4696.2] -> 10.9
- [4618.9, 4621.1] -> 11.1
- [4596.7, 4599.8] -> 10.6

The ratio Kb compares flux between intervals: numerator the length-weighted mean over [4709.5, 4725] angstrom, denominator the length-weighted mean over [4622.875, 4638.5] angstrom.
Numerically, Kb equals 1.09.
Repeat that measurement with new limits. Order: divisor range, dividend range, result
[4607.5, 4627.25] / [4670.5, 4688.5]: 0.89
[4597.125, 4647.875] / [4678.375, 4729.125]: 1.03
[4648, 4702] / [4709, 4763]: 1.02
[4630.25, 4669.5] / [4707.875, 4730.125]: 1.03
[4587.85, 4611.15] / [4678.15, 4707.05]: 1.04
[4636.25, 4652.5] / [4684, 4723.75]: 1.07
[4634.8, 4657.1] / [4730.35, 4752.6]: 1.08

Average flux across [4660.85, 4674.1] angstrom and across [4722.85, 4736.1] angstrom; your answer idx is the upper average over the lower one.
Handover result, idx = 1.04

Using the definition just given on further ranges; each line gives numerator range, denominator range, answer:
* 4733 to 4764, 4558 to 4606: 1.01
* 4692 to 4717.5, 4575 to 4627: 1.04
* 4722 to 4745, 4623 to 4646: 1.08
